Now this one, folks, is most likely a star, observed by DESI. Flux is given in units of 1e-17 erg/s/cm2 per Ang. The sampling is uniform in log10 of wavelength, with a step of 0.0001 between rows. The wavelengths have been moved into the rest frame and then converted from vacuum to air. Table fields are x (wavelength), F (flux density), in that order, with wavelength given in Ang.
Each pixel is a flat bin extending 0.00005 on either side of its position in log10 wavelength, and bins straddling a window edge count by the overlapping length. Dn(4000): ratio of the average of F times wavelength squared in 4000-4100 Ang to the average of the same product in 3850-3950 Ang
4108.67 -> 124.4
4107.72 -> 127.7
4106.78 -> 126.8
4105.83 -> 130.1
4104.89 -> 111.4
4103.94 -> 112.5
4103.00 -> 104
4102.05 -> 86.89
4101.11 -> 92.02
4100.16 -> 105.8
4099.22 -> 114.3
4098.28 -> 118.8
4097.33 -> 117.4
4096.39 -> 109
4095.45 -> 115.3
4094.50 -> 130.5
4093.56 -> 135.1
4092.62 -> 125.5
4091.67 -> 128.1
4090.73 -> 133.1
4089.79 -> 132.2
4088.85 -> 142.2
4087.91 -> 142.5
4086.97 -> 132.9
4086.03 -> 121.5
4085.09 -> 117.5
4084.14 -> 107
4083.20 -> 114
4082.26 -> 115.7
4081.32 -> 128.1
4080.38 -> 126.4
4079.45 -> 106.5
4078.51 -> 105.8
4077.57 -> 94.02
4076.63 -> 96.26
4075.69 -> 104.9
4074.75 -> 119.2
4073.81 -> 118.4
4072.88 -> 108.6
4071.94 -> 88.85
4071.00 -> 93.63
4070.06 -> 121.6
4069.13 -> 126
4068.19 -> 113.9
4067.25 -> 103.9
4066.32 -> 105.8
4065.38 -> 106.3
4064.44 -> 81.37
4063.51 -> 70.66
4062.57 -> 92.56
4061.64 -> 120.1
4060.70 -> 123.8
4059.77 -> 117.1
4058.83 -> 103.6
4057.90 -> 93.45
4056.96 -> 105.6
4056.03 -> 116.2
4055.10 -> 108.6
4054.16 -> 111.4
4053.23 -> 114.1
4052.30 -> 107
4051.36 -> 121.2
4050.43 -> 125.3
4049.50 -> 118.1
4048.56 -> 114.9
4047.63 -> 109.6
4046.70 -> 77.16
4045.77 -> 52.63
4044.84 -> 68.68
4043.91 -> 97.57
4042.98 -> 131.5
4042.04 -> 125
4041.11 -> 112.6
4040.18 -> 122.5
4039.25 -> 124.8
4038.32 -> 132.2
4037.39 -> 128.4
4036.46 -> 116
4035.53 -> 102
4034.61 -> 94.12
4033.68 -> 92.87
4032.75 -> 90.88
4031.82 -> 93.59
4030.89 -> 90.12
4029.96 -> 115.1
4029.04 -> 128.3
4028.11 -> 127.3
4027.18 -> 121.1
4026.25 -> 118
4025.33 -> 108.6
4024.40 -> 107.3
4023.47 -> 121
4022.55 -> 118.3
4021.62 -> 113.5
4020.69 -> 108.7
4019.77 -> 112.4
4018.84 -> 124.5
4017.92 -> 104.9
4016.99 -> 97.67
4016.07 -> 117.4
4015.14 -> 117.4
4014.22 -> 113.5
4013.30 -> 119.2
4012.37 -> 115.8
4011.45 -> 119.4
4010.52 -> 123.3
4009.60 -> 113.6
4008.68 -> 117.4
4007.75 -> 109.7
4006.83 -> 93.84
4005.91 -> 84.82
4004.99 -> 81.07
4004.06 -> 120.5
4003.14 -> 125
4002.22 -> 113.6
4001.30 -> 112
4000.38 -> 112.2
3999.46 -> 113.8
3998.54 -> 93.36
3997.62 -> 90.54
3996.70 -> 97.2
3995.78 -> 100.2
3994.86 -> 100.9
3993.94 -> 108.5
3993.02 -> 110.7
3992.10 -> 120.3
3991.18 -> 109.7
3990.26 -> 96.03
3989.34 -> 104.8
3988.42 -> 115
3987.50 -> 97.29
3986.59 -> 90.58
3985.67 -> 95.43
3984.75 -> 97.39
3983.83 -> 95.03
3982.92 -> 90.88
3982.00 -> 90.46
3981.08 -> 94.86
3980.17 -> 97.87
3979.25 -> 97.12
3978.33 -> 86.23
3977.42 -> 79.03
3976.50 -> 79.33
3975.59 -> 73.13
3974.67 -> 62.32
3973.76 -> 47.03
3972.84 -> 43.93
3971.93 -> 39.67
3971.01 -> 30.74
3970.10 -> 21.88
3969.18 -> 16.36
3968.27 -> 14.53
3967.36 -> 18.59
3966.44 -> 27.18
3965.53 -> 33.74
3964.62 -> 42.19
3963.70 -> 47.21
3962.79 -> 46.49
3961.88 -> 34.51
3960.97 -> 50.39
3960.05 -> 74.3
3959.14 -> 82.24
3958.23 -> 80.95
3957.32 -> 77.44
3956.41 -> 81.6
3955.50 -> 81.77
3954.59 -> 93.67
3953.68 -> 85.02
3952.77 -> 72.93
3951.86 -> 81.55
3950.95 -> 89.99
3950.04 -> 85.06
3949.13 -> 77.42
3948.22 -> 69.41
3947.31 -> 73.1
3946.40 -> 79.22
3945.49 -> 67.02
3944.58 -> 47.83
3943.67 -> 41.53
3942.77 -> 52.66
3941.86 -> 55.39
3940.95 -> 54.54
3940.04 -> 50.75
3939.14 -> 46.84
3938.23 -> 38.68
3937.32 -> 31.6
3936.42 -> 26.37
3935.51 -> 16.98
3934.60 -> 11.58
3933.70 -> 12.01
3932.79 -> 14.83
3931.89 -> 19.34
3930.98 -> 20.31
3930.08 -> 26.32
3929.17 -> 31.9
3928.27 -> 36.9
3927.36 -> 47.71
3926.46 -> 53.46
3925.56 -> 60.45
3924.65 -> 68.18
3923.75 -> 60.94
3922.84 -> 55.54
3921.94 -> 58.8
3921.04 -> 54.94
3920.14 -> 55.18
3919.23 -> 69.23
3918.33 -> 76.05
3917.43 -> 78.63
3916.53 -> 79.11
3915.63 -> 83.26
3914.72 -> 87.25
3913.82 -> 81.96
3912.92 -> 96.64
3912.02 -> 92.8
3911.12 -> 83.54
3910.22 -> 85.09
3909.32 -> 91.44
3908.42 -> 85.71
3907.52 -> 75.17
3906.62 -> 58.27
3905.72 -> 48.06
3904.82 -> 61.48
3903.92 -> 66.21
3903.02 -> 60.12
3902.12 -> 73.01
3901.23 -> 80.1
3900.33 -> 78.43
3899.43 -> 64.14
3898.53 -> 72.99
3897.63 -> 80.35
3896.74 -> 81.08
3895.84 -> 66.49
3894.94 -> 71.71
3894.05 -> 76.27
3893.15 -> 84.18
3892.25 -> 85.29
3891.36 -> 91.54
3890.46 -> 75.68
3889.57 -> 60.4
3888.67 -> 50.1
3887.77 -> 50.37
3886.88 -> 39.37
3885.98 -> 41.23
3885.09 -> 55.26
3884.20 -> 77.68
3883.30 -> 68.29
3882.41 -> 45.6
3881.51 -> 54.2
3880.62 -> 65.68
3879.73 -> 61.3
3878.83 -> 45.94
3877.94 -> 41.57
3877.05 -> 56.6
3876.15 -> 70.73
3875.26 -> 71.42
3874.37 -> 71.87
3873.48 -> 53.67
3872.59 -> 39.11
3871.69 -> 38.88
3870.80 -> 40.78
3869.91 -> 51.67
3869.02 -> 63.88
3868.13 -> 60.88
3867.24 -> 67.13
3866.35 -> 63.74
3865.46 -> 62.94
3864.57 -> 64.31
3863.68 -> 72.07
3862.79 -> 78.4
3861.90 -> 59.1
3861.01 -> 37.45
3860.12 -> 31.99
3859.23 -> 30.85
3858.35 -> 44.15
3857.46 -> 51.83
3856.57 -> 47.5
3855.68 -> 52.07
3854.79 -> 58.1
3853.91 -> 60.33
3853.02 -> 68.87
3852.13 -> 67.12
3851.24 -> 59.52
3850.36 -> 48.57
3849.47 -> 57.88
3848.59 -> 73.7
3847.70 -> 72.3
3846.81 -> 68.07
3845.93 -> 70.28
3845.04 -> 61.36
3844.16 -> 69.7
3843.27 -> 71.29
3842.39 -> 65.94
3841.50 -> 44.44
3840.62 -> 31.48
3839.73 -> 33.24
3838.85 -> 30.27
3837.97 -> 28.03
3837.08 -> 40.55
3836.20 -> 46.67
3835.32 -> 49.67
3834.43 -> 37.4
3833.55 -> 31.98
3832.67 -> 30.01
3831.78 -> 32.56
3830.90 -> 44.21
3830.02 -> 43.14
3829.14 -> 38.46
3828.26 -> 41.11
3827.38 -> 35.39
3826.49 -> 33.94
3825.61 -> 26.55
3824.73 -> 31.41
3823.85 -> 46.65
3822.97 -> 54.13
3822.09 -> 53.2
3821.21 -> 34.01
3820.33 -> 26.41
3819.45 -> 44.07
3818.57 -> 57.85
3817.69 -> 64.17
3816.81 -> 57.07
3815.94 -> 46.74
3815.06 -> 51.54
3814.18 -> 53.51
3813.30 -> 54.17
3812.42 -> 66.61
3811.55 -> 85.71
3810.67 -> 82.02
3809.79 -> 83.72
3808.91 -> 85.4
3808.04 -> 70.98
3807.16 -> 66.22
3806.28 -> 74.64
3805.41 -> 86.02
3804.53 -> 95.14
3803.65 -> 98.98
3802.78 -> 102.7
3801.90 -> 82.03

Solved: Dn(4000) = 2.04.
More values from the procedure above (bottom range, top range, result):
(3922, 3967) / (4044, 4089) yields 2.15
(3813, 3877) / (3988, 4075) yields 2.33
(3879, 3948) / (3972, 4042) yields 1.82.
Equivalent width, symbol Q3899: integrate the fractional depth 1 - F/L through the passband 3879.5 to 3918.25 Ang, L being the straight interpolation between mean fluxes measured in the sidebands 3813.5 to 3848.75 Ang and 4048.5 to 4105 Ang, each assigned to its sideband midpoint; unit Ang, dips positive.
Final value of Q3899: -3.77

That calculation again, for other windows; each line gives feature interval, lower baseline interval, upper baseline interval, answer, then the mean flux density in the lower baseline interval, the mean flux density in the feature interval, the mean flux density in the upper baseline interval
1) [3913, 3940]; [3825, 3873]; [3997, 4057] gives 9.4 Ang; 50.5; 49.1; 110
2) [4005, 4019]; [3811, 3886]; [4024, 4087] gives -1.9 Ang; 52.4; 110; 109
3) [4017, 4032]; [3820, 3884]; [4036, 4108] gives -2.1 Ang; 51.3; 113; 112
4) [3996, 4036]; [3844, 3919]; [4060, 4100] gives -4.3 Ang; 64.9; 109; 114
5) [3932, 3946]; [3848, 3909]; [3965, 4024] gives 7.2 Ang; 61.4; 37.6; 92.1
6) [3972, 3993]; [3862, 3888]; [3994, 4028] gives 2.3 Ang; 57.8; 88.8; 110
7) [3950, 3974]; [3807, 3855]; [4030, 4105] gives 8.2 Ang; 52.4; 55.1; 111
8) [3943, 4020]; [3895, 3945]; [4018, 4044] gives 4.9 Ang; 58.4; 84.4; 114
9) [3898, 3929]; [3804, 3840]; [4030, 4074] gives 1.4 Ang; 51.2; 69.7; 106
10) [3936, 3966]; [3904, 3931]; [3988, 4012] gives 7.5 Ang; 66.2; 62.3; 107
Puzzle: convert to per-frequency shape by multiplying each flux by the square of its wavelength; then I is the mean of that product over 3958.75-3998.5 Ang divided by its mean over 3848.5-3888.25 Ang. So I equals 1.39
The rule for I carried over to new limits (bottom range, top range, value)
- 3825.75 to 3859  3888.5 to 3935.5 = 1.33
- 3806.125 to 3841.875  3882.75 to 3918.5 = 1.57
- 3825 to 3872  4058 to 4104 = 2.50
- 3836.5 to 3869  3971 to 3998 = 1.71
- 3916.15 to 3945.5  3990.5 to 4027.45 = 2.51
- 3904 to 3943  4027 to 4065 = 2.05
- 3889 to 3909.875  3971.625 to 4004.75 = 1.35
